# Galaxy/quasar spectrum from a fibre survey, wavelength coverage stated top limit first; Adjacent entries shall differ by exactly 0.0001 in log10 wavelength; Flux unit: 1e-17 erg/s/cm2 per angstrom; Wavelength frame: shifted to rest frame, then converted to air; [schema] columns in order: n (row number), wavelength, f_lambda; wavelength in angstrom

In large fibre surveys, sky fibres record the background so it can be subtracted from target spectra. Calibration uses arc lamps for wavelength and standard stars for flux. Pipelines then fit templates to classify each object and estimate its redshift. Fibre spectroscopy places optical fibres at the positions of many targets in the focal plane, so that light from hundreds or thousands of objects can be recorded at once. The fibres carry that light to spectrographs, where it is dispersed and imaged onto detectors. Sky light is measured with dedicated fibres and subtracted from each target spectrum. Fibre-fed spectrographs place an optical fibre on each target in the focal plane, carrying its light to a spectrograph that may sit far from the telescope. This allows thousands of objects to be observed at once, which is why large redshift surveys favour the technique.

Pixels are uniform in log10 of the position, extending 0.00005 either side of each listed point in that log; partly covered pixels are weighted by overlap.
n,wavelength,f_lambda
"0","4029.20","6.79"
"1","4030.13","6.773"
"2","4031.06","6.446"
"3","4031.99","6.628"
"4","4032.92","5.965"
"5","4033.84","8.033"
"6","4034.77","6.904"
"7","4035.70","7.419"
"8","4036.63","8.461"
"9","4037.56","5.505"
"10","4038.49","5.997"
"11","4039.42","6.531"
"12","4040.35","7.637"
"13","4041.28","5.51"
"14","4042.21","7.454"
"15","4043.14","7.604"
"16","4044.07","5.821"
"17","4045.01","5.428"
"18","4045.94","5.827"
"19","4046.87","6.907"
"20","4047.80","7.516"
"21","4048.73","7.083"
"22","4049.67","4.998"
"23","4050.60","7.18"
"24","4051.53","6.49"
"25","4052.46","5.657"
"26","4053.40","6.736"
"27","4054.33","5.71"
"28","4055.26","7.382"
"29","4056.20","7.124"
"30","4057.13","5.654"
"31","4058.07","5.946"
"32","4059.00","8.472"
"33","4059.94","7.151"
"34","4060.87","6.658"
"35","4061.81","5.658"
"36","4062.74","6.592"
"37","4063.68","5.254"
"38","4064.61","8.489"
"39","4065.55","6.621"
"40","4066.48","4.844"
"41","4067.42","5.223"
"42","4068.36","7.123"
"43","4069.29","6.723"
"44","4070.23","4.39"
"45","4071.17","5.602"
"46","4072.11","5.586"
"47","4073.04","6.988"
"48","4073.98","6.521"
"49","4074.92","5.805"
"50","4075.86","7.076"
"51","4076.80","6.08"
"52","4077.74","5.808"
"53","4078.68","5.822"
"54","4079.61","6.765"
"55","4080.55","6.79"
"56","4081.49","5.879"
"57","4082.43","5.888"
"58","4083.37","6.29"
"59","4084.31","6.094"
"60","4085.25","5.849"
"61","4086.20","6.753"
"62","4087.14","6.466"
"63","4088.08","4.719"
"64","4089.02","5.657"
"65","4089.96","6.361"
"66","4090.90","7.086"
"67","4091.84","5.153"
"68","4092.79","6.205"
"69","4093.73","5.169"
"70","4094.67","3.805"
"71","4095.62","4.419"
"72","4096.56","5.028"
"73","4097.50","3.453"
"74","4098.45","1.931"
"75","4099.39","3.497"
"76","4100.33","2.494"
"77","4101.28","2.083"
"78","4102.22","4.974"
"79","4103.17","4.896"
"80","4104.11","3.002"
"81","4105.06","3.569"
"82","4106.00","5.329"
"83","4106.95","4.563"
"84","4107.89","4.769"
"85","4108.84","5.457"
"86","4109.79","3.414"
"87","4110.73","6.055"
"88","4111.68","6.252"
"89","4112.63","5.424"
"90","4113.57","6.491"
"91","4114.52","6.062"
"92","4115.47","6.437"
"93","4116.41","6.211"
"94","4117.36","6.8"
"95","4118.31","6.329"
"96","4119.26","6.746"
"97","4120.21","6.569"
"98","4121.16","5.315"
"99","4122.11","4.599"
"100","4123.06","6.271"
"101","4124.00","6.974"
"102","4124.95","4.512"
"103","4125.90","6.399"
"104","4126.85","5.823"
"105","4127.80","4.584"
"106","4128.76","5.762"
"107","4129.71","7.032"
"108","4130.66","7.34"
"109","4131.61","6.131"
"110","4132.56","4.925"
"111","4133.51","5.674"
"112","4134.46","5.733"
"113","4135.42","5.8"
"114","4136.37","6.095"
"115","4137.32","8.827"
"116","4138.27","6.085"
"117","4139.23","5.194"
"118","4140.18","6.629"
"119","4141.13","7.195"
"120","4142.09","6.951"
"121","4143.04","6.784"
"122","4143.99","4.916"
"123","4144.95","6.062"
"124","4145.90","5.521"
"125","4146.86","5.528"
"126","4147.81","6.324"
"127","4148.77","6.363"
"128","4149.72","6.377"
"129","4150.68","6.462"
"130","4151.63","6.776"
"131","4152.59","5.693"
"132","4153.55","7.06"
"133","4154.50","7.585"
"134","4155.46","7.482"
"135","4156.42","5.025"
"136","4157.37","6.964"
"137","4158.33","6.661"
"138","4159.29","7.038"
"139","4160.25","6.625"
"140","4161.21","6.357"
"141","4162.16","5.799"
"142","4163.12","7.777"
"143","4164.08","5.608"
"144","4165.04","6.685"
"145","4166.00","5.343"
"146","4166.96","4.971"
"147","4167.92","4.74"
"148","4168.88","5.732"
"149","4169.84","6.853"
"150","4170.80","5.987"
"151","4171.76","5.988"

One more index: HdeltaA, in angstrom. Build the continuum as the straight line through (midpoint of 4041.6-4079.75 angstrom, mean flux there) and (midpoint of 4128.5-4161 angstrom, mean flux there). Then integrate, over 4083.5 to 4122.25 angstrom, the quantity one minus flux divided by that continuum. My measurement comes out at 7.31 angstrom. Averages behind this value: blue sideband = 6.38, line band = 5.17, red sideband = 6.38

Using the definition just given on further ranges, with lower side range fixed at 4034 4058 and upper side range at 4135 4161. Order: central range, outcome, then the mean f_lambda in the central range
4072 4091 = 0.99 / 6.2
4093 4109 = 6.09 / 4.03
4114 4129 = 1.19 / 5.96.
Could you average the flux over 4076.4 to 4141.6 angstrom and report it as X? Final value 5.56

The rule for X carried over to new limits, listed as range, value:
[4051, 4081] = 6.34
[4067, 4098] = 5.83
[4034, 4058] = 6.59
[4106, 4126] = 5.77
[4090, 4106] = 4.27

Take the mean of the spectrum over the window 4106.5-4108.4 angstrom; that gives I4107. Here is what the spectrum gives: 4.69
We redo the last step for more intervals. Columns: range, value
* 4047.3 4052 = 6.66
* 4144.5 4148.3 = 5.86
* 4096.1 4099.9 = 3.47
